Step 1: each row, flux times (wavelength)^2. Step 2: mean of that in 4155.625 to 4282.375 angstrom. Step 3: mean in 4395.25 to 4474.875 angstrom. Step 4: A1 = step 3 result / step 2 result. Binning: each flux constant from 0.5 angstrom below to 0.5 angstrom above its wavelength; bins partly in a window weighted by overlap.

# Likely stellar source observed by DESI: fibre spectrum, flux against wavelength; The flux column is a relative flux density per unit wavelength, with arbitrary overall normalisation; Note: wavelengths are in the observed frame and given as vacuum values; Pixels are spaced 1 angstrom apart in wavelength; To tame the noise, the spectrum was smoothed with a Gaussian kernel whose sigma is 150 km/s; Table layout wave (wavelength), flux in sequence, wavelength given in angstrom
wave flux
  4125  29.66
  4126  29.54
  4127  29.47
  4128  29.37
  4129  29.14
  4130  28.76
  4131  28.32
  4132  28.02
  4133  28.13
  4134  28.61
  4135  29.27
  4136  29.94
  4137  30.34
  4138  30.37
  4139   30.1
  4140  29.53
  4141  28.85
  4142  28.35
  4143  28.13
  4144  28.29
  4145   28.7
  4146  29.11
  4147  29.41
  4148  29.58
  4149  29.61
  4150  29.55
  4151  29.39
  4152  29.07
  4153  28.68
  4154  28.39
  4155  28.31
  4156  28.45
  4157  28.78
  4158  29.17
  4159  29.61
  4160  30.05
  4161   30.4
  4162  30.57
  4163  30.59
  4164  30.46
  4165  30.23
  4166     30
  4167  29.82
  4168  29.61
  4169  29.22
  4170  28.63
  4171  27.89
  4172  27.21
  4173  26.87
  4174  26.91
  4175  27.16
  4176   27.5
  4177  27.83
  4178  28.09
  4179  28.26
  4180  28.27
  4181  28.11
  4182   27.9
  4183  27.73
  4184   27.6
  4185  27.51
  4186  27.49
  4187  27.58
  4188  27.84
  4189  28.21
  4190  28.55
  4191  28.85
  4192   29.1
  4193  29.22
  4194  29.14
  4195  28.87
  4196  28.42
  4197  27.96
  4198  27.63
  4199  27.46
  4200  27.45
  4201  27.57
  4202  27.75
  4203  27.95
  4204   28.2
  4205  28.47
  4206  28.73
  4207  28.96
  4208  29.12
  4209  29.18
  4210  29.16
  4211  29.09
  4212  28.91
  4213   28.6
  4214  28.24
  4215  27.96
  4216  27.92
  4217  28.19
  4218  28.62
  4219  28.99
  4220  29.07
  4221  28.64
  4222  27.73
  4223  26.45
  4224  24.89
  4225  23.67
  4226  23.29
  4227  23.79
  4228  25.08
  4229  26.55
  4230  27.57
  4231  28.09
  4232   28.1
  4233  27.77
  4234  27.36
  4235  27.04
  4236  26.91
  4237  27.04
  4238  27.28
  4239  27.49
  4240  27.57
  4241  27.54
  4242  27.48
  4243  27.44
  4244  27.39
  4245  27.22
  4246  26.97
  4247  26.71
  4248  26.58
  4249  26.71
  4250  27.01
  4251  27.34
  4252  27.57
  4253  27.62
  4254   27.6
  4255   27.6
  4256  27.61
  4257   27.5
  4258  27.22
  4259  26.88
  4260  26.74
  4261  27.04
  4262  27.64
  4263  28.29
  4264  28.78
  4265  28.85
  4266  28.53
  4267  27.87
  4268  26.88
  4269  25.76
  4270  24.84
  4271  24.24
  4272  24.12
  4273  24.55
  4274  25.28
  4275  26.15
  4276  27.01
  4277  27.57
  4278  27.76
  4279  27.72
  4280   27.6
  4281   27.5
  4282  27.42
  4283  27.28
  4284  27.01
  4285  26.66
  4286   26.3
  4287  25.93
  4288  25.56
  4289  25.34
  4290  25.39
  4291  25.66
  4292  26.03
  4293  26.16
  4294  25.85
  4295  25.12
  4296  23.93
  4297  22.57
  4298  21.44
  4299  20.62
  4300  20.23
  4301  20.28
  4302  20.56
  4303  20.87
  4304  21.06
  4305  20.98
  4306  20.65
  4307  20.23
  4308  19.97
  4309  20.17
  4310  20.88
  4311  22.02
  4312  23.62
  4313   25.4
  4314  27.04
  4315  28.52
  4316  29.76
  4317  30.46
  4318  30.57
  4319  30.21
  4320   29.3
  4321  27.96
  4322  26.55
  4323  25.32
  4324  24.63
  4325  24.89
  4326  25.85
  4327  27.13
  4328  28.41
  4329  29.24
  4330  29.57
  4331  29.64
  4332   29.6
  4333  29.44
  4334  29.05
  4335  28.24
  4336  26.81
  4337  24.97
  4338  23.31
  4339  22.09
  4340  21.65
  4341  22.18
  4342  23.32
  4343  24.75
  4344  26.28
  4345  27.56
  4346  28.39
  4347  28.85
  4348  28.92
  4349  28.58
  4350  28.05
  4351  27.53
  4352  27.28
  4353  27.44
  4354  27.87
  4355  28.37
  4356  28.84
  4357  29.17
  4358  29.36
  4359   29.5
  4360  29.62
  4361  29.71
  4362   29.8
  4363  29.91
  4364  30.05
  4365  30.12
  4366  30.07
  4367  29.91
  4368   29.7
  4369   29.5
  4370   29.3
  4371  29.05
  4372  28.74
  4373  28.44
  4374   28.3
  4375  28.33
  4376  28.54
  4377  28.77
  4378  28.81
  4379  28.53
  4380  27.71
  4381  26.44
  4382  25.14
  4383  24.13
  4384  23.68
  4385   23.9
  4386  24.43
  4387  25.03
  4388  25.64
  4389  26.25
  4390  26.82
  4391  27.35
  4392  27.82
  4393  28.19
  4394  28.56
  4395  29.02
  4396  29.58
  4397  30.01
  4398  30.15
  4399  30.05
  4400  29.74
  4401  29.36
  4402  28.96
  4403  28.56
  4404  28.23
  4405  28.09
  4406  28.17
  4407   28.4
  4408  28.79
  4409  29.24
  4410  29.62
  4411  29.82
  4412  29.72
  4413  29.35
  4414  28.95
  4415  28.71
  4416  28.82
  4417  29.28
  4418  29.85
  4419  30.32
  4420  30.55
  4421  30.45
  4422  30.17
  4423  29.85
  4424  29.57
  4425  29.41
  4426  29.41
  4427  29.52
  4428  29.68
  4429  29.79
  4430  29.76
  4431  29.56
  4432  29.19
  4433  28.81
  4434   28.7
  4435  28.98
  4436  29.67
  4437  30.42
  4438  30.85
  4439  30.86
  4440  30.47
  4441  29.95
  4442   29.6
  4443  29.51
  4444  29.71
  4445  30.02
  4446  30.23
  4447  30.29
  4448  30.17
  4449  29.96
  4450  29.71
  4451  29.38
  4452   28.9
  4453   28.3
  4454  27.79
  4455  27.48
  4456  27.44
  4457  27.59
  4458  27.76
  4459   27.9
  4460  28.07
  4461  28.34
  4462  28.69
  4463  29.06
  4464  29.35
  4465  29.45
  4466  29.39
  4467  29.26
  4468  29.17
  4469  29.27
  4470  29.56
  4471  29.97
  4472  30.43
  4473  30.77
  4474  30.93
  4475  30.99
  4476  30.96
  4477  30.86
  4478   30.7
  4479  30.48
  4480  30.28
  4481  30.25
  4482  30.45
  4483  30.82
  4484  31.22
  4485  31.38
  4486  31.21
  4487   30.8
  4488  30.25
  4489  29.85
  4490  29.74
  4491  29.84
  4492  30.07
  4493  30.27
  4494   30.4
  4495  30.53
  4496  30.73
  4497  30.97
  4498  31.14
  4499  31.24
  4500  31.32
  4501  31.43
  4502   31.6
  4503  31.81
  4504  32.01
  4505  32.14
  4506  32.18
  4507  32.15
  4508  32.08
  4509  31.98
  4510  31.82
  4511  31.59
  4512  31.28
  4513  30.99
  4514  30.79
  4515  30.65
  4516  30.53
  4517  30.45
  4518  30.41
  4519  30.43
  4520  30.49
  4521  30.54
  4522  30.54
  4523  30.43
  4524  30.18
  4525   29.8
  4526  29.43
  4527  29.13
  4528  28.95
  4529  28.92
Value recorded 1.17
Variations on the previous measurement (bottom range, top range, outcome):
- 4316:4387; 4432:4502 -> 1.14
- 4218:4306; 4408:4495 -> 1.24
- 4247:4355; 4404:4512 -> 1.23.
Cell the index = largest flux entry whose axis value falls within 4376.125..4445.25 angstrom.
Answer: 30.86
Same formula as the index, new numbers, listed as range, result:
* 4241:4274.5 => 28.85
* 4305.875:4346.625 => 30.57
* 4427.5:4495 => 31.38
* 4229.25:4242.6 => 28.1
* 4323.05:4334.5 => 29.64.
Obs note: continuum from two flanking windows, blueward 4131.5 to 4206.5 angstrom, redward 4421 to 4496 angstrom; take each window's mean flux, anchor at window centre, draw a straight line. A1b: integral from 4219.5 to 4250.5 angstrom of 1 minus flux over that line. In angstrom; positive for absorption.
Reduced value 2.2 angstrom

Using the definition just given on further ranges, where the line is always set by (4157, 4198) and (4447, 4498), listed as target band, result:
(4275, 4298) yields 2.3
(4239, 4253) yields 0.8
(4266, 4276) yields 1.1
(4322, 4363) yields 2.7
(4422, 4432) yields 0.0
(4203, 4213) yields 0.0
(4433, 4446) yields -0.1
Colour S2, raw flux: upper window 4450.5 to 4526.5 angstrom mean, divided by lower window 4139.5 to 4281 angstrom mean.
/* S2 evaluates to 1.1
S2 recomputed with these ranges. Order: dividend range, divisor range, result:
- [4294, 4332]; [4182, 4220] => 0.88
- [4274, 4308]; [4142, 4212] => 0.86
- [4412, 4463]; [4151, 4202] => 1.03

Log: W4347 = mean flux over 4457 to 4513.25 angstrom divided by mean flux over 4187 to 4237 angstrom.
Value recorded 1.1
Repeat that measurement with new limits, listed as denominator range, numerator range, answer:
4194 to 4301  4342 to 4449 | 1.07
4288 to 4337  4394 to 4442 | 1.17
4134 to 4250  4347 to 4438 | 1.02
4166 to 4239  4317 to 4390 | 0.99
